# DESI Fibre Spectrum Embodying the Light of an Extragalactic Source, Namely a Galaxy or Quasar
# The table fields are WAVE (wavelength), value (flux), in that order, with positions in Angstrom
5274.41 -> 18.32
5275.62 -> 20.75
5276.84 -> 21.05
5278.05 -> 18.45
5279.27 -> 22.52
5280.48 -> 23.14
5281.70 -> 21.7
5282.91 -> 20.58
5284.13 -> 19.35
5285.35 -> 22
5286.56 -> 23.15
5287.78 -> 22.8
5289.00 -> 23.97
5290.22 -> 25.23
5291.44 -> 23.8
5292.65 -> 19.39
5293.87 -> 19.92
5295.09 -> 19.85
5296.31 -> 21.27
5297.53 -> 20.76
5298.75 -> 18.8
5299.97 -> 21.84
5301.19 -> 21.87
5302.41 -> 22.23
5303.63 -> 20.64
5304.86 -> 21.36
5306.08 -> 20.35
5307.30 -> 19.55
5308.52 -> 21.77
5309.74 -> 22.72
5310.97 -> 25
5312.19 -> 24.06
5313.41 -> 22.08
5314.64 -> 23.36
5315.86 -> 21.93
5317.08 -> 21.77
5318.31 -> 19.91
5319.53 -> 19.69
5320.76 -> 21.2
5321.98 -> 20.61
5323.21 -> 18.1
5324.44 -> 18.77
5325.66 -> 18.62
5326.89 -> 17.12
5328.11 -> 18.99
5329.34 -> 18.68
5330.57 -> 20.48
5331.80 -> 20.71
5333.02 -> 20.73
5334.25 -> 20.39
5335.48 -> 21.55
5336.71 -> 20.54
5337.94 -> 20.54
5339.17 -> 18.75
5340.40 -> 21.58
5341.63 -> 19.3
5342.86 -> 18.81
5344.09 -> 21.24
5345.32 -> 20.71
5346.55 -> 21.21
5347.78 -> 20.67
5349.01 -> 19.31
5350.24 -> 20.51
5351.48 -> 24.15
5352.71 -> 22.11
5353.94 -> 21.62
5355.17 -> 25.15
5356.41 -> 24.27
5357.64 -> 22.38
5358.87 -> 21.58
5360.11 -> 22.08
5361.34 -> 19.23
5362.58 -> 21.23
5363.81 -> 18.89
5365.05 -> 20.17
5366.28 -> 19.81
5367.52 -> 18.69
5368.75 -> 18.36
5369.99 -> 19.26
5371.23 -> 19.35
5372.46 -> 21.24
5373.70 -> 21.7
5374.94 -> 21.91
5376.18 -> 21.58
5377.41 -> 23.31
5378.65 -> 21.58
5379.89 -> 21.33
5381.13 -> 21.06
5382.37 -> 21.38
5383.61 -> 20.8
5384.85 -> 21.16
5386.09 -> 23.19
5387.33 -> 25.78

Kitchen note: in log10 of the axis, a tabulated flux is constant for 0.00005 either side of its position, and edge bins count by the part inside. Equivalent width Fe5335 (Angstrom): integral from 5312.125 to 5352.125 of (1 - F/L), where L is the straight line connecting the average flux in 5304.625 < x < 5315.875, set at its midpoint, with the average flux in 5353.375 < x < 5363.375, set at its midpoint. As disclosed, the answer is 3.19 Angstrom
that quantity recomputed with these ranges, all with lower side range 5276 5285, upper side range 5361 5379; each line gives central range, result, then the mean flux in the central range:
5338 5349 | 0.19 Angstrom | 20.2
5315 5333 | 0.76 Angstrom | 19.8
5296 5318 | -0.96 Angstrom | 21.7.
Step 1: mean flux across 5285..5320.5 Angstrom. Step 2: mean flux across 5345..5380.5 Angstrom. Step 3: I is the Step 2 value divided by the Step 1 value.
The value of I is 1.0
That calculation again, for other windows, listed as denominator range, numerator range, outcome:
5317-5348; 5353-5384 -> 1.06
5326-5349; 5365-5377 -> 1.01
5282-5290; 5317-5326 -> 0.89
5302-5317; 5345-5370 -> 0.95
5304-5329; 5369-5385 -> 1.02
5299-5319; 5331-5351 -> 0.94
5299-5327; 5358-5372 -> 0.94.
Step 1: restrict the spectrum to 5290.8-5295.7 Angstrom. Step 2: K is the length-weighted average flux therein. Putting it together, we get 20.8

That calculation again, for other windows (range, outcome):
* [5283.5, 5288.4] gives 21.8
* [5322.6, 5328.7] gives 18.3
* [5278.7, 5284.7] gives 21.5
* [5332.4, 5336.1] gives 20.9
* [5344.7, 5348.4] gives 20.9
